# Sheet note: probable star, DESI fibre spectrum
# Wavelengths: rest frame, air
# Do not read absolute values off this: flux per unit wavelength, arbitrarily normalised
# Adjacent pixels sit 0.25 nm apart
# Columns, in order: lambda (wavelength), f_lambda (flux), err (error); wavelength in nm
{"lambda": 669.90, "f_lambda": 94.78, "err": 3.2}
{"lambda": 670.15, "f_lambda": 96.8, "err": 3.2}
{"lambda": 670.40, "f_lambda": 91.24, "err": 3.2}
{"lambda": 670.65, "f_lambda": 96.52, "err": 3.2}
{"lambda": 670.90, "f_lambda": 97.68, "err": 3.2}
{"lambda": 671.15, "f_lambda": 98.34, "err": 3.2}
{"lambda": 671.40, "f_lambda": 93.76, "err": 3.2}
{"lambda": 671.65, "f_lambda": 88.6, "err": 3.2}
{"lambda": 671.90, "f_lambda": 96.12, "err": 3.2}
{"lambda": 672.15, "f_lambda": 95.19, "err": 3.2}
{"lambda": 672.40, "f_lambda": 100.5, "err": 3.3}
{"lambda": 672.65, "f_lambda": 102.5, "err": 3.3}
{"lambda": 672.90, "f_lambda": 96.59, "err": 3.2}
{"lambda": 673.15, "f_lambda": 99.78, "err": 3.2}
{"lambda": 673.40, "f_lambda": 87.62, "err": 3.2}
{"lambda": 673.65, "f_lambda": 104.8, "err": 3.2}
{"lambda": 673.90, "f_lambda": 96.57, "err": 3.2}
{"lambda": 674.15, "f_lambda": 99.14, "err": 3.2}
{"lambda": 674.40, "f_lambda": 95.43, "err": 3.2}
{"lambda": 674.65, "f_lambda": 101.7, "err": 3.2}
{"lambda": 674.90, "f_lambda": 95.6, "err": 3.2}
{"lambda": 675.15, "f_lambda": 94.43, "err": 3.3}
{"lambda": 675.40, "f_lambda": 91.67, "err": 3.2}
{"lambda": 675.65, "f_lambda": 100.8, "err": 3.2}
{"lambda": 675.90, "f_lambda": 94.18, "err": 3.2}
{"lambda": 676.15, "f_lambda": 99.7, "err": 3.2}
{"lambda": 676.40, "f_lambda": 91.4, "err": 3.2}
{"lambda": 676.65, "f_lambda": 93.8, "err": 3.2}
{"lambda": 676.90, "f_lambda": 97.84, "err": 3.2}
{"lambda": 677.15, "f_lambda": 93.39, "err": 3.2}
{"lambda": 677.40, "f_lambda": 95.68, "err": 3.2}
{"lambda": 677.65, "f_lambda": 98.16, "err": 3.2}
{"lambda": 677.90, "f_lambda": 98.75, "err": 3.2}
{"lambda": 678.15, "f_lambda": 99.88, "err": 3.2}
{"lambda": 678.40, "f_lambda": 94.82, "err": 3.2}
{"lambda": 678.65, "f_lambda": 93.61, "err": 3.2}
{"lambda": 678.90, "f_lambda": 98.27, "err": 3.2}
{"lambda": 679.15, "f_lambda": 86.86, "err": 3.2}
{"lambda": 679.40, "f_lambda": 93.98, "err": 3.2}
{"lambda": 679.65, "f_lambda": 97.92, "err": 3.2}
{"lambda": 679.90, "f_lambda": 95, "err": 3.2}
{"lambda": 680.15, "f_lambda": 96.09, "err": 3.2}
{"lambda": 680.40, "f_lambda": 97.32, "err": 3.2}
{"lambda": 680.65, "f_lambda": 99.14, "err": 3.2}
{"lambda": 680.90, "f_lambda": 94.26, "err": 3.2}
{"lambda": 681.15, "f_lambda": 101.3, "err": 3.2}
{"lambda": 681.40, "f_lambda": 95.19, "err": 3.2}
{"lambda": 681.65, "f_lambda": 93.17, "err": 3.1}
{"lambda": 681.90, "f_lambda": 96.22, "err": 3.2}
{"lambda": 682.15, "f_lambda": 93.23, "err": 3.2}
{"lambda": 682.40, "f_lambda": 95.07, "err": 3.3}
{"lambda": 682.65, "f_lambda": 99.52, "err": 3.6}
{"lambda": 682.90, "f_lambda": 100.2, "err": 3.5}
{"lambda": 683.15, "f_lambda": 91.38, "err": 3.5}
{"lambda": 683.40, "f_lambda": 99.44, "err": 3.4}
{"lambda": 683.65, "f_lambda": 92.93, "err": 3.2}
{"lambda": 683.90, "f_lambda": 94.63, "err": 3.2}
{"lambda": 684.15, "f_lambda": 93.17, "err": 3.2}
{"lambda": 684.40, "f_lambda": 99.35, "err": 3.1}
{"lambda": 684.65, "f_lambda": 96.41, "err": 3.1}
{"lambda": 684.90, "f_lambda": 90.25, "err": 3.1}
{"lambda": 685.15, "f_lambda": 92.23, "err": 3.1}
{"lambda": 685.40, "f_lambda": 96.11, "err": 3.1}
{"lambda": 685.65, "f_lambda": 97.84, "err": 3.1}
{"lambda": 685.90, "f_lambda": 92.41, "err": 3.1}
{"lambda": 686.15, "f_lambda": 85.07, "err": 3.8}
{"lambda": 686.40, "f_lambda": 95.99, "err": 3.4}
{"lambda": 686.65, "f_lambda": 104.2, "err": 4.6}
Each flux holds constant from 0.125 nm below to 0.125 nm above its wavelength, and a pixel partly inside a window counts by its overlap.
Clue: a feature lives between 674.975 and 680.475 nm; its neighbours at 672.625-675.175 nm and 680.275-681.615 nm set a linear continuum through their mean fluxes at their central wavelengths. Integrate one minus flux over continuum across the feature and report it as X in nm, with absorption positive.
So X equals 0.099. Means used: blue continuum 97.6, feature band 95.6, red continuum 97.2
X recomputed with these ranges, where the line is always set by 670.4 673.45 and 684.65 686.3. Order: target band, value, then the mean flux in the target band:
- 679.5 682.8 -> -0.09 nm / 96.4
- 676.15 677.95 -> -0.02 nm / 95.7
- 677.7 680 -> -0.03 nm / 95.5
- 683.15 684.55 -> -0.04 nm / 95.5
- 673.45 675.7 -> -0.05 nm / 97.4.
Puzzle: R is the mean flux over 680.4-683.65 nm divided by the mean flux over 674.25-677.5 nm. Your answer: 1.01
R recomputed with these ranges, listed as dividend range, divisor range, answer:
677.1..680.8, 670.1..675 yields 0.99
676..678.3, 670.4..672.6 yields 1.01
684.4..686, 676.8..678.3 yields 0.97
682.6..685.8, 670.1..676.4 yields 0.99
